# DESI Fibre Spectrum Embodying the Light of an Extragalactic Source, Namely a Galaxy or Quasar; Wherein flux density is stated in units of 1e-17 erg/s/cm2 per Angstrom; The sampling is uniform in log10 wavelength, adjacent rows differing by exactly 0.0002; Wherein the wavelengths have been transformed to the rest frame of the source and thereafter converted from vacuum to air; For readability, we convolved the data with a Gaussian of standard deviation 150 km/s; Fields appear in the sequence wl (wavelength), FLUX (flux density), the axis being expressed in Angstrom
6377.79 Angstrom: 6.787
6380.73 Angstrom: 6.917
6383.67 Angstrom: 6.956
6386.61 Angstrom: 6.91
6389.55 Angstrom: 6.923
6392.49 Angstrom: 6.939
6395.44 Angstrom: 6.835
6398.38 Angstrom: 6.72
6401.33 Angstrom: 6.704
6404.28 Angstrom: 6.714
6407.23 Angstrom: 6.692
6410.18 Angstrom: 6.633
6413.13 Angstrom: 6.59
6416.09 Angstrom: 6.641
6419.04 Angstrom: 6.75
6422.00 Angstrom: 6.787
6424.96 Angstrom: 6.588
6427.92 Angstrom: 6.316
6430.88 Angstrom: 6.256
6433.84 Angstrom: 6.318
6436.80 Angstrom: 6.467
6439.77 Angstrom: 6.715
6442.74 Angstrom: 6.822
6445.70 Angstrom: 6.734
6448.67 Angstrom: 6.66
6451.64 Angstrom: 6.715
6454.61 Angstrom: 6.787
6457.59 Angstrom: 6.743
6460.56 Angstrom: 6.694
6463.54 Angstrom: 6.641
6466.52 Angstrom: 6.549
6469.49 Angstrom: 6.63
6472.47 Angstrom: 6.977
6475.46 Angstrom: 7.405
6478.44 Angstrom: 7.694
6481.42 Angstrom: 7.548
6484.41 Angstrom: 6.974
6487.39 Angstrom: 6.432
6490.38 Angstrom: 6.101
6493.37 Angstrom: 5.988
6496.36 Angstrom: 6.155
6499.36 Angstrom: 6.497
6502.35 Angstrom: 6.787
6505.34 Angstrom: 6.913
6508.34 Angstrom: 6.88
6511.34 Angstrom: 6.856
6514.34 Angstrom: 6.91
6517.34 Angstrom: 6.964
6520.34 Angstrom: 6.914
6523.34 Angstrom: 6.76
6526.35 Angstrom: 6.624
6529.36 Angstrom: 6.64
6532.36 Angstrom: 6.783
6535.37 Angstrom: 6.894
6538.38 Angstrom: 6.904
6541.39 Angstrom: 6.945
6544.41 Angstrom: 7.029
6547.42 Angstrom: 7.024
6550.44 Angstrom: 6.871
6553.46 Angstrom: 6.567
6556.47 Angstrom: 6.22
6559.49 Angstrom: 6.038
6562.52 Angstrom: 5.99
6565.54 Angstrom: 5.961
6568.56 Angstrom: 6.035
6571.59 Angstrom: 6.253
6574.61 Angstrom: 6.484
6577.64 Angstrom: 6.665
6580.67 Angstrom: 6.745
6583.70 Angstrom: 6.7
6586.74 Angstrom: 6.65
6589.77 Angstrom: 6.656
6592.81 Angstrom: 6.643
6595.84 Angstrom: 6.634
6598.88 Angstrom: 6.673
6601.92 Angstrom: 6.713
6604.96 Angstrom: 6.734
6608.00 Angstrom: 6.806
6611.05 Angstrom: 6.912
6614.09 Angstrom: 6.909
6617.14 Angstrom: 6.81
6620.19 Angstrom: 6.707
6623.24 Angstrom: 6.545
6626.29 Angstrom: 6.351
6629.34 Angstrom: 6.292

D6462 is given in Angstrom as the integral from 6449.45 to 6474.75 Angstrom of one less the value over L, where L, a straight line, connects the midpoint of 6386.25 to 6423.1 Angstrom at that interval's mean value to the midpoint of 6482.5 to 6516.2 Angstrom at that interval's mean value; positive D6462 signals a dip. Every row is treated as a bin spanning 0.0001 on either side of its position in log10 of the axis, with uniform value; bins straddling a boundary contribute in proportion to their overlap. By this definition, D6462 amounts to -0.3 Angstrom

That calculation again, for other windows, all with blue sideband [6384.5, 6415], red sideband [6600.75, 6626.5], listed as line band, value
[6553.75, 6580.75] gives 2.0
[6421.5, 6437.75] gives 0.8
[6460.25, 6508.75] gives 0.0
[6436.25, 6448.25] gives 0.1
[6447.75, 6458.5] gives 0.1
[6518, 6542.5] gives -0.2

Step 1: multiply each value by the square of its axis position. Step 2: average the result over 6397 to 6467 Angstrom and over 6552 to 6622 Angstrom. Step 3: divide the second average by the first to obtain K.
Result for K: 1.03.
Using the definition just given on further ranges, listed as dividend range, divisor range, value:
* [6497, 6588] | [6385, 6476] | 1.03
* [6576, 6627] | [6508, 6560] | 1.01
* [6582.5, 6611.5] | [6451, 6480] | 1.01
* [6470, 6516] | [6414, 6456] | 1.05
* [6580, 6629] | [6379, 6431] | 1.06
